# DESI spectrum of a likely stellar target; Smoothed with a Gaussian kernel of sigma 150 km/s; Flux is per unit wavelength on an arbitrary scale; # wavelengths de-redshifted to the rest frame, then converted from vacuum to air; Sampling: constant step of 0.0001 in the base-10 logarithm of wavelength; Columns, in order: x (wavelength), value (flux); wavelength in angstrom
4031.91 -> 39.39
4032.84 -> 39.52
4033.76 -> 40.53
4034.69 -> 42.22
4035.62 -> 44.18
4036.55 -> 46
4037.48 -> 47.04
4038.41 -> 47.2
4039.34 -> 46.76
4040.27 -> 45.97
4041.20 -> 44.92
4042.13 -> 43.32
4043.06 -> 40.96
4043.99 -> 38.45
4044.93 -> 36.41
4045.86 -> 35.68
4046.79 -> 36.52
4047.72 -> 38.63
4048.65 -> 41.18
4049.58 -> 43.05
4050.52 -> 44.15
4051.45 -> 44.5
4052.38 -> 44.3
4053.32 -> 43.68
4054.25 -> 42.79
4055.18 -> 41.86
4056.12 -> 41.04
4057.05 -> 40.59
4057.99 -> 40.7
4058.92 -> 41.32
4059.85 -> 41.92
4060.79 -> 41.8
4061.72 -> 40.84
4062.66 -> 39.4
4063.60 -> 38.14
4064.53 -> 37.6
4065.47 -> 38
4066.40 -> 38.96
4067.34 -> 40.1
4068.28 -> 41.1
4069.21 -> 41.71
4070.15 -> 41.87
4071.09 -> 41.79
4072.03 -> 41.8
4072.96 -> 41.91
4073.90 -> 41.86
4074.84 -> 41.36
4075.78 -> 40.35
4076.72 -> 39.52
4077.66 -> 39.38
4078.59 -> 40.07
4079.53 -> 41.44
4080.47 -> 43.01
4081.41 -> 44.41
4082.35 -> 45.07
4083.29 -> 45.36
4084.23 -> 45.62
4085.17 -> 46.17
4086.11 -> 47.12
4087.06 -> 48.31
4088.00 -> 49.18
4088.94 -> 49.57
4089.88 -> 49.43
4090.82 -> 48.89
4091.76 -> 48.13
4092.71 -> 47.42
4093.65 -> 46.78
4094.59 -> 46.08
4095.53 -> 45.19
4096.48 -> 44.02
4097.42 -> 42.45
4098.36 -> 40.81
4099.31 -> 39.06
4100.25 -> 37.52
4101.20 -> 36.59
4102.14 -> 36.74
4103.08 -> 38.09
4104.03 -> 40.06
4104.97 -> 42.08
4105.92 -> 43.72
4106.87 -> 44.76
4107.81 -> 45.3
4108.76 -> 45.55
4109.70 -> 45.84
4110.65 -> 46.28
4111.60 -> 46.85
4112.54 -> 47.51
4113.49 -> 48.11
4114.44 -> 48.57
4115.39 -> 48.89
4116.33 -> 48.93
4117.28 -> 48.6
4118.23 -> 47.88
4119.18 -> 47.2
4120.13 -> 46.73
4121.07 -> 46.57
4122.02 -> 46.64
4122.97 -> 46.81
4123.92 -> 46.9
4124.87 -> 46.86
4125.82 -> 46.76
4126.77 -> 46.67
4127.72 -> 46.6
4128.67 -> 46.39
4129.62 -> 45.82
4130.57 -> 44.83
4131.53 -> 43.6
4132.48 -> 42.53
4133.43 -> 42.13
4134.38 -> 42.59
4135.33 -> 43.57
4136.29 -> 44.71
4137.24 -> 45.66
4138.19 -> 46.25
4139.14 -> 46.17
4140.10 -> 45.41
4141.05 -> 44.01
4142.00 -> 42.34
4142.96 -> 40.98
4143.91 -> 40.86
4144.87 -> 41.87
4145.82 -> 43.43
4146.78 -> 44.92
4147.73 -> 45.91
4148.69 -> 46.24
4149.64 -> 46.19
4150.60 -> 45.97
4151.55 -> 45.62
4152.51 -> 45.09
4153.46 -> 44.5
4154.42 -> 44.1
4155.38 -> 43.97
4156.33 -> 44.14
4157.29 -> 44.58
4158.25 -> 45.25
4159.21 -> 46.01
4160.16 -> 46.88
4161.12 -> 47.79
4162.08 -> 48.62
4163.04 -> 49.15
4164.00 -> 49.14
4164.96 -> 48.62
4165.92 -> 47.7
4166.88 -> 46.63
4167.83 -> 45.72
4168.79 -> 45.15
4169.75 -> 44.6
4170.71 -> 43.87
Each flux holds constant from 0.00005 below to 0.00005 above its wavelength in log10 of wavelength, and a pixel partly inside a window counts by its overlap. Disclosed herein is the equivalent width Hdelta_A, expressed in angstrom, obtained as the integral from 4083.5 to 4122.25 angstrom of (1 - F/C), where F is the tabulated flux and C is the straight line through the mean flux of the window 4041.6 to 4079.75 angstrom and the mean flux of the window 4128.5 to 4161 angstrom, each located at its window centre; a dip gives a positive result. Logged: -2.5 angstrom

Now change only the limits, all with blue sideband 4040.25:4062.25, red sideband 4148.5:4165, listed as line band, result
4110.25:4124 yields -1.0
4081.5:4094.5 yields -1.3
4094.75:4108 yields 0.7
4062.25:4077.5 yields 0.7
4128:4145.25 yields 0.5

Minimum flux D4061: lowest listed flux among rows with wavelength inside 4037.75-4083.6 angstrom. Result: 35.68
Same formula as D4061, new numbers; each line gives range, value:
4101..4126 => 36.59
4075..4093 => 39.38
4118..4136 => 42.13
